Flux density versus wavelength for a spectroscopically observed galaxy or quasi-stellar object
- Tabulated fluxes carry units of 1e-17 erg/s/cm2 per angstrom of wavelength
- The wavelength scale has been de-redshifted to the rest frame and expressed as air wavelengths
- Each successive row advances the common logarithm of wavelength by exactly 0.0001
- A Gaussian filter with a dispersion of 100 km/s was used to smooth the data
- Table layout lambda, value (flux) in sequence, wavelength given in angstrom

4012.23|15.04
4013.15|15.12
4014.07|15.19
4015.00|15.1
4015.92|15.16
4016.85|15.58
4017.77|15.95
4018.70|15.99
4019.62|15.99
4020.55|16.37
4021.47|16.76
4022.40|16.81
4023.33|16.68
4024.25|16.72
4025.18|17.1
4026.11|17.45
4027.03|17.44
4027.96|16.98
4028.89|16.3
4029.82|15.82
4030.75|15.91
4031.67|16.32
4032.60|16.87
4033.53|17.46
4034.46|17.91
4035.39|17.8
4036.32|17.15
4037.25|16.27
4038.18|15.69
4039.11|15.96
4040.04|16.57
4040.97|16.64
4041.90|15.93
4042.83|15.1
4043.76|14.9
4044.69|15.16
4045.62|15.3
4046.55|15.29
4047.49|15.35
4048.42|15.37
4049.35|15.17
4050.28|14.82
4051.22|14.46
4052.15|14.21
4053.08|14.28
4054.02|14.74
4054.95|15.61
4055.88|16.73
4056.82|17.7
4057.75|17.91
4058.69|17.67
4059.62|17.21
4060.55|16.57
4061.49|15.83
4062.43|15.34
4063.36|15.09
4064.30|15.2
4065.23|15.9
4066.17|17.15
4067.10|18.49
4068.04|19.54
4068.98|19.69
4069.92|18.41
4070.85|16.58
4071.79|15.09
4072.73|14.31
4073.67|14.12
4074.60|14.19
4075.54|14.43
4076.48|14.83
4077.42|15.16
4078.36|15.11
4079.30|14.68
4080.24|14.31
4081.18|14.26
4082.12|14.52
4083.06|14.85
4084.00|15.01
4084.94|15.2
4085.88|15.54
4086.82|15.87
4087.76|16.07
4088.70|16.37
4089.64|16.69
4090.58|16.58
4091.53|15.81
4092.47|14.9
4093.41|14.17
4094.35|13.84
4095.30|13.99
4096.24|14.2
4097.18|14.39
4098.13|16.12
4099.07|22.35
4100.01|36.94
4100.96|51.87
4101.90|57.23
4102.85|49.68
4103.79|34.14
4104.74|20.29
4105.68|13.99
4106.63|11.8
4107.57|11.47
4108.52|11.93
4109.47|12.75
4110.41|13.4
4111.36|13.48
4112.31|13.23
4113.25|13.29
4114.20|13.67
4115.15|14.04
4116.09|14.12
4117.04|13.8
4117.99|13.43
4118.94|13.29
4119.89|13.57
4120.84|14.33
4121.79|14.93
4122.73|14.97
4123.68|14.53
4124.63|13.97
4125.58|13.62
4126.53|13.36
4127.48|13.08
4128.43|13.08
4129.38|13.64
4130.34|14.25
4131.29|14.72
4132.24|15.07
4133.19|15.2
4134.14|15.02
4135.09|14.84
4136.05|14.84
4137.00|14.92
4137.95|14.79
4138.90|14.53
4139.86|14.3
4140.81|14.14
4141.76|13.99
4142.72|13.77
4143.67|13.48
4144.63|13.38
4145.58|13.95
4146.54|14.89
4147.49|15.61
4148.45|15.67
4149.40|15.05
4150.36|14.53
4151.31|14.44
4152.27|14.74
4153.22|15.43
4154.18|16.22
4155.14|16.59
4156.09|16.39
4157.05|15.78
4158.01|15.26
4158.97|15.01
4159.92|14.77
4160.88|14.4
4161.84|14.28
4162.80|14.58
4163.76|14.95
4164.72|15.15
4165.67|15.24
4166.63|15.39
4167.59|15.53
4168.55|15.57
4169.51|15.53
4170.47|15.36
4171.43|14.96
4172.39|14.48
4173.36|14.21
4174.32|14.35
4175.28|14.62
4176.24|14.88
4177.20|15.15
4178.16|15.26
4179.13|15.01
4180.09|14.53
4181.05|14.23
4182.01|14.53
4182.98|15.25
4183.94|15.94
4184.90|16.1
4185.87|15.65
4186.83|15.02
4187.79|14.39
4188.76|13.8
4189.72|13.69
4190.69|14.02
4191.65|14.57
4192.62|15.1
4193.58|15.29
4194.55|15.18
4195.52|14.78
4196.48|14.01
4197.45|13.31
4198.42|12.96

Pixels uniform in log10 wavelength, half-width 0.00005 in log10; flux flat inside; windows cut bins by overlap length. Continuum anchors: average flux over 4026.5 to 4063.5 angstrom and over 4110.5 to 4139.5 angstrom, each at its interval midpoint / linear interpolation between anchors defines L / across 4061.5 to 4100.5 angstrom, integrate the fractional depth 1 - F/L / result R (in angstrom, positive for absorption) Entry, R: -2.7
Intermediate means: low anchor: 16.1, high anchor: 14.1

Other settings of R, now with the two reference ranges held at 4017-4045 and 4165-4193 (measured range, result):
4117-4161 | 2.21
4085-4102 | -4.91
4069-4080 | 0.46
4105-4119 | 2.09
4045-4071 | -0.14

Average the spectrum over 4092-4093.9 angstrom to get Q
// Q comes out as 14.6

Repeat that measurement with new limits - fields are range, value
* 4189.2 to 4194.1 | 14.5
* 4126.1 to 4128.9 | 13.2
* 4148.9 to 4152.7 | 14.7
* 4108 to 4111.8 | 12.9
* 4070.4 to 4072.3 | 15.8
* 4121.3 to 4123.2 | 15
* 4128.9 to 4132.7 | 14.4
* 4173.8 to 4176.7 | 14.6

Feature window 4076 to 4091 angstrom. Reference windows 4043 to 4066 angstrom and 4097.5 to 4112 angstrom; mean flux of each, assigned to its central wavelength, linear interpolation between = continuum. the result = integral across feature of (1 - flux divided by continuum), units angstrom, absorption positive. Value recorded 4.1 angstrom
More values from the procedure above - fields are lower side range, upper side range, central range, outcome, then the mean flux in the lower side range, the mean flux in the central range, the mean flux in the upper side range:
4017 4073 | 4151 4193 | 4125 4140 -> 1.1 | 16.3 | 14.3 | 15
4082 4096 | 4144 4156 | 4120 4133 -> 0.9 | 15.3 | 14.1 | 15.1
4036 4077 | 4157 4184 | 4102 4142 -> -1.0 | 15.9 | 15.8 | 14.9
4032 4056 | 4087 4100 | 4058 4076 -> -0.3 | 15.8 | 16.4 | 16.6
